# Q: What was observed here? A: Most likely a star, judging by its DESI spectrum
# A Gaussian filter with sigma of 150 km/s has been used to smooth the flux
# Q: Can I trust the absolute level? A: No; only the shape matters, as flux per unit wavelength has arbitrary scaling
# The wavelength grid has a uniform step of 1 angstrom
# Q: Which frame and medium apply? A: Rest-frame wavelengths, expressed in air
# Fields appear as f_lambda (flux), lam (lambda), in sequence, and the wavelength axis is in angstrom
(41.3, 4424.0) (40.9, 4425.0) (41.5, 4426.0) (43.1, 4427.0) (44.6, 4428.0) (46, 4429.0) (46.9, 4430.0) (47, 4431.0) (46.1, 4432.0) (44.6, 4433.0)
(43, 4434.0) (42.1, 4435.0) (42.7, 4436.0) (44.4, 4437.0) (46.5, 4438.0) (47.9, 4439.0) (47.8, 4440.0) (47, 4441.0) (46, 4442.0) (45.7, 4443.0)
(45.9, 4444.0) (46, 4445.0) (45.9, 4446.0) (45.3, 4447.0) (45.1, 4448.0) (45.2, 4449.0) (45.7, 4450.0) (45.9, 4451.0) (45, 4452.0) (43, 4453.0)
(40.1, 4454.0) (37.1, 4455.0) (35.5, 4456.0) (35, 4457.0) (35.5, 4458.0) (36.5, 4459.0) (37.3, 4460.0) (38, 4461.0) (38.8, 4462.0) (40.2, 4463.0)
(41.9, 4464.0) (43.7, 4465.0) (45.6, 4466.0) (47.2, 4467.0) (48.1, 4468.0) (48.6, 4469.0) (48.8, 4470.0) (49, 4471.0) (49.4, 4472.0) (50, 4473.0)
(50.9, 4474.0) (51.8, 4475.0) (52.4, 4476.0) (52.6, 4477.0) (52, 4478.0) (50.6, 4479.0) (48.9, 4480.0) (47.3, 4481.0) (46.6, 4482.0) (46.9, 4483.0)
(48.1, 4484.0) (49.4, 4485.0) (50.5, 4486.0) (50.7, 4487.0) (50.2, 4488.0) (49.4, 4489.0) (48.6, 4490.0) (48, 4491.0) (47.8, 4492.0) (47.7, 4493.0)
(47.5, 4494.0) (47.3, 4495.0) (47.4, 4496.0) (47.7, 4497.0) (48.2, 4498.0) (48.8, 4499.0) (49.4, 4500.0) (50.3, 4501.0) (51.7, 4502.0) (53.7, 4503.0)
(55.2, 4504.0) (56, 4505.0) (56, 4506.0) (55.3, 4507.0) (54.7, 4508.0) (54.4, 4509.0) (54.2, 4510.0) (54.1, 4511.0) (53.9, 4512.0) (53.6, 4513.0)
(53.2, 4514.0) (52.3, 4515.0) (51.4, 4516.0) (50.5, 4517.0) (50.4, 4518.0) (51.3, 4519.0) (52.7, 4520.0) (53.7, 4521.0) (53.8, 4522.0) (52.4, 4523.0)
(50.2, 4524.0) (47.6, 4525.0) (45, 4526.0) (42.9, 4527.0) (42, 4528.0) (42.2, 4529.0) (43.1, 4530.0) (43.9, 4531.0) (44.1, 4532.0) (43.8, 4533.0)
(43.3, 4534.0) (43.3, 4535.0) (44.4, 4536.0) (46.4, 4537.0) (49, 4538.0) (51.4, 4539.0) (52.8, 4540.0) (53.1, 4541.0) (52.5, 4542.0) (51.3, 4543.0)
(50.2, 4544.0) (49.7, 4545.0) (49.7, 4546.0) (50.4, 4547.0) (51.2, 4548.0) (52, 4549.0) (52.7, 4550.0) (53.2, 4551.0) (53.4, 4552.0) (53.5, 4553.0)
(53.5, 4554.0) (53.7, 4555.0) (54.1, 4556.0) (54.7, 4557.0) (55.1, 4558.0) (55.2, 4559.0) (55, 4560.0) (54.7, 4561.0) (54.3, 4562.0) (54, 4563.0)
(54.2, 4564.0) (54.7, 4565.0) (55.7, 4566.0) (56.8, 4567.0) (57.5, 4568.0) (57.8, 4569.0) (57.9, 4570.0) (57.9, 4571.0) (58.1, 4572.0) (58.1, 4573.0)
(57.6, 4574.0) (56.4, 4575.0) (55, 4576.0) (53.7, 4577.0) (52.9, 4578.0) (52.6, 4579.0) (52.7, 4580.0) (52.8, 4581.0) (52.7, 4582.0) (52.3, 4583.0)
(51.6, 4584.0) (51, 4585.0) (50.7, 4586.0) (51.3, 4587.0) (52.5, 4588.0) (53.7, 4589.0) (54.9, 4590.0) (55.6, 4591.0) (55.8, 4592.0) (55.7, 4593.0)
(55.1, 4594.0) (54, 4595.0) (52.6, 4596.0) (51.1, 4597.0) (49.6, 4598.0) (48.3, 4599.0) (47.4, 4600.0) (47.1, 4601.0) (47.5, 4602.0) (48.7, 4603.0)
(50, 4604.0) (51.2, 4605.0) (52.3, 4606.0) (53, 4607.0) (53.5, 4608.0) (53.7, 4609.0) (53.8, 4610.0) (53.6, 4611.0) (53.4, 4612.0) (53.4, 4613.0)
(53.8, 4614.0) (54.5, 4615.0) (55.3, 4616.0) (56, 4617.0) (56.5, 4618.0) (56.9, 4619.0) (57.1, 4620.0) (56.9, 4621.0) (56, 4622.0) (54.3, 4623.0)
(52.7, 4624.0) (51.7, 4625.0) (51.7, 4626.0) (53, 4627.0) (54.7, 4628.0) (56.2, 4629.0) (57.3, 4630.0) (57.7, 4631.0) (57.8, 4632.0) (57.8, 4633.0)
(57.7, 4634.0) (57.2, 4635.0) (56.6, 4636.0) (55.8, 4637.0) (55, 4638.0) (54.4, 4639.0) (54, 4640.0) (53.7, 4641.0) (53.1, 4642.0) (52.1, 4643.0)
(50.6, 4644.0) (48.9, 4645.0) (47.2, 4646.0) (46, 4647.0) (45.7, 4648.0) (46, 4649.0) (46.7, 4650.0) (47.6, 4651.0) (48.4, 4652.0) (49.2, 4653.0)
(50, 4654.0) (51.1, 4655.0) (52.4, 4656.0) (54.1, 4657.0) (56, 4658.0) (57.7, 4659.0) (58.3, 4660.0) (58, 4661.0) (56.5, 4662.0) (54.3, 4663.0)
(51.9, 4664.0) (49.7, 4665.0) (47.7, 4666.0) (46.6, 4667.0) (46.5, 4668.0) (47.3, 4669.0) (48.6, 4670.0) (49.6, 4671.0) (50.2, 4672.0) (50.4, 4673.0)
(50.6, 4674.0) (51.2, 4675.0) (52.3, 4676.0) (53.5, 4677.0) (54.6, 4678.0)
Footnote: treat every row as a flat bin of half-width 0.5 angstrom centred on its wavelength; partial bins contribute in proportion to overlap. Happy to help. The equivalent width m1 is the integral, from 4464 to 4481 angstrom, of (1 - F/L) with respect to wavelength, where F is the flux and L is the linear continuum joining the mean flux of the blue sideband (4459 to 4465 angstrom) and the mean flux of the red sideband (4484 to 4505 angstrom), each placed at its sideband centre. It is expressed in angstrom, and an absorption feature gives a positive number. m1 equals -2.5 angstrom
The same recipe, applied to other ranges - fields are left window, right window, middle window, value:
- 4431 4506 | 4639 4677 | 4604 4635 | -2.93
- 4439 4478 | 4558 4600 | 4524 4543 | 1.58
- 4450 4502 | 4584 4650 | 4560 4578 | -1.87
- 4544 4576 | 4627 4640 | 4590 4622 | 1.47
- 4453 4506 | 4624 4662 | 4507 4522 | -1.47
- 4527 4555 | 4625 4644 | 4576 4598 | -0.51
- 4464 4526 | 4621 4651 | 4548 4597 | -2.31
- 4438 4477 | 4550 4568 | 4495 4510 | -0.91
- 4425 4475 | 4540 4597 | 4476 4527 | -2.46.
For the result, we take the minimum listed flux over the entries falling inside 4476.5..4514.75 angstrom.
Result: 46.6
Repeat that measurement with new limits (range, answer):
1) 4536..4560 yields 44.4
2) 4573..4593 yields 50.7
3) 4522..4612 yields 42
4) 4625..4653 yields 45.7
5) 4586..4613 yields 47.1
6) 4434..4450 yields 42.1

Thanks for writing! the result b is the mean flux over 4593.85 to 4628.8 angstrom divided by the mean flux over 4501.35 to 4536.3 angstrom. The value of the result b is 1.06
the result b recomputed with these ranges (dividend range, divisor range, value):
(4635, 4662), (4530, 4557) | 1.04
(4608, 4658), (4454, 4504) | 1.14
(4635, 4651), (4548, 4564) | 0.95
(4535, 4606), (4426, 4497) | 1.16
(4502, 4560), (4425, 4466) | 1.18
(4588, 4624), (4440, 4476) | 1.20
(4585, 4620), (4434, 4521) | 1.11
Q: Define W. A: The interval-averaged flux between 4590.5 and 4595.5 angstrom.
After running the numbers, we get 55.2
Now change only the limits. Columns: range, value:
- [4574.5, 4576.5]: 55.7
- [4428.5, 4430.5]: 46.5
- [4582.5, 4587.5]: 51.4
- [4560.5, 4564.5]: 54.3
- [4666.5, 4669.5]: 46.8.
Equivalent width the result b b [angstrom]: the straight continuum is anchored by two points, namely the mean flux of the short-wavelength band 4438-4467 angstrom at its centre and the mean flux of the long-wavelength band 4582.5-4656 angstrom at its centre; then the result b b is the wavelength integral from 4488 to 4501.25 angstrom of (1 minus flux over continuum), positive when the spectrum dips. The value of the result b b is -0.9 angstrom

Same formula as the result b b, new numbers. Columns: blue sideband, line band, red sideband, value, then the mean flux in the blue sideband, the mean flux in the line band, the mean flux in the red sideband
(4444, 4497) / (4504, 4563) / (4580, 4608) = -2.47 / 45.9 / 51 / 51.8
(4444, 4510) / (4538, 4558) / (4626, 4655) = -1.11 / 47.2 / 52.3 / 52.5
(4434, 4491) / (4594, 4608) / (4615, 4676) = 0.14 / 45.6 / 50.5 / 52.7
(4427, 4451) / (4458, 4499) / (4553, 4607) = 0.53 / 45.5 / 47.2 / 53.6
